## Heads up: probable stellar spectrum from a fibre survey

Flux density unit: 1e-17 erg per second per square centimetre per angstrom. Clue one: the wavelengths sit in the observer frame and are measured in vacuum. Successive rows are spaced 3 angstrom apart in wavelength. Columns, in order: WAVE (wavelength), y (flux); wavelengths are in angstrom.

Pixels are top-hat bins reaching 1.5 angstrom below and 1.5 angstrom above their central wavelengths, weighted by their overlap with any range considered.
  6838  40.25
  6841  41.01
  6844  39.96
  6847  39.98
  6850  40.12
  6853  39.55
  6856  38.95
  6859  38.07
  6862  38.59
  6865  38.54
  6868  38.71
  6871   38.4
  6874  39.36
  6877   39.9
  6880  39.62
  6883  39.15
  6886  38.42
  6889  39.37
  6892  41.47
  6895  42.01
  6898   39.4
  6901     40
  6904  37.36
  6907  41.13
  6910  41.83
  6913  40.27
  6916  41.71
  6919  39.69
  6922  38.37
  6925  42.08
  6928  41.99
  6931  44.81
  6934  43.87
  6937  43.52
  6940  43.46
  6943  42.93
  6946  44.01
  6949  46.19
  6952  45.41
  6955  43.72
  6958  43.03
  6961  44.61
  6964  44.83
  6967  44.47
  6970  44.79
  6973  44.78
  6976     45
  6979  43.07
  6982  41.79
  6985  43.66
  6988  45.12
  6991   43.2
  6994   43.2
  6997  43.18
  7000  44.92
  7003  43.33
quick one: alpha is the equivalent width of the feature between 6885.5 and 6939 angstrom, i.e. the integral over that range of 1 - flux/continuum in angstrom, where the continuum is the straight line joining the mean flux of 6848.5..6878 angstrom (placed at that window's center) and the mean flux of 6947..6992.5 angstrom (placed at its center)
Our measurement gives 0.5 angstrom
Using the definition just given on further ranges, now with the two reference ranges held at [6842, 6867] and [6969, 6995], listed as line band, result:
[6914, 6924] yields 0.4 angstrom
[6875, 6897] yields 0.2 angstrom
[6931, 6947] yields -0.5 angstrom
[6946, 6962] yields -0.6 angstrom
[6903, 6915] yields 0.3 angstrom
